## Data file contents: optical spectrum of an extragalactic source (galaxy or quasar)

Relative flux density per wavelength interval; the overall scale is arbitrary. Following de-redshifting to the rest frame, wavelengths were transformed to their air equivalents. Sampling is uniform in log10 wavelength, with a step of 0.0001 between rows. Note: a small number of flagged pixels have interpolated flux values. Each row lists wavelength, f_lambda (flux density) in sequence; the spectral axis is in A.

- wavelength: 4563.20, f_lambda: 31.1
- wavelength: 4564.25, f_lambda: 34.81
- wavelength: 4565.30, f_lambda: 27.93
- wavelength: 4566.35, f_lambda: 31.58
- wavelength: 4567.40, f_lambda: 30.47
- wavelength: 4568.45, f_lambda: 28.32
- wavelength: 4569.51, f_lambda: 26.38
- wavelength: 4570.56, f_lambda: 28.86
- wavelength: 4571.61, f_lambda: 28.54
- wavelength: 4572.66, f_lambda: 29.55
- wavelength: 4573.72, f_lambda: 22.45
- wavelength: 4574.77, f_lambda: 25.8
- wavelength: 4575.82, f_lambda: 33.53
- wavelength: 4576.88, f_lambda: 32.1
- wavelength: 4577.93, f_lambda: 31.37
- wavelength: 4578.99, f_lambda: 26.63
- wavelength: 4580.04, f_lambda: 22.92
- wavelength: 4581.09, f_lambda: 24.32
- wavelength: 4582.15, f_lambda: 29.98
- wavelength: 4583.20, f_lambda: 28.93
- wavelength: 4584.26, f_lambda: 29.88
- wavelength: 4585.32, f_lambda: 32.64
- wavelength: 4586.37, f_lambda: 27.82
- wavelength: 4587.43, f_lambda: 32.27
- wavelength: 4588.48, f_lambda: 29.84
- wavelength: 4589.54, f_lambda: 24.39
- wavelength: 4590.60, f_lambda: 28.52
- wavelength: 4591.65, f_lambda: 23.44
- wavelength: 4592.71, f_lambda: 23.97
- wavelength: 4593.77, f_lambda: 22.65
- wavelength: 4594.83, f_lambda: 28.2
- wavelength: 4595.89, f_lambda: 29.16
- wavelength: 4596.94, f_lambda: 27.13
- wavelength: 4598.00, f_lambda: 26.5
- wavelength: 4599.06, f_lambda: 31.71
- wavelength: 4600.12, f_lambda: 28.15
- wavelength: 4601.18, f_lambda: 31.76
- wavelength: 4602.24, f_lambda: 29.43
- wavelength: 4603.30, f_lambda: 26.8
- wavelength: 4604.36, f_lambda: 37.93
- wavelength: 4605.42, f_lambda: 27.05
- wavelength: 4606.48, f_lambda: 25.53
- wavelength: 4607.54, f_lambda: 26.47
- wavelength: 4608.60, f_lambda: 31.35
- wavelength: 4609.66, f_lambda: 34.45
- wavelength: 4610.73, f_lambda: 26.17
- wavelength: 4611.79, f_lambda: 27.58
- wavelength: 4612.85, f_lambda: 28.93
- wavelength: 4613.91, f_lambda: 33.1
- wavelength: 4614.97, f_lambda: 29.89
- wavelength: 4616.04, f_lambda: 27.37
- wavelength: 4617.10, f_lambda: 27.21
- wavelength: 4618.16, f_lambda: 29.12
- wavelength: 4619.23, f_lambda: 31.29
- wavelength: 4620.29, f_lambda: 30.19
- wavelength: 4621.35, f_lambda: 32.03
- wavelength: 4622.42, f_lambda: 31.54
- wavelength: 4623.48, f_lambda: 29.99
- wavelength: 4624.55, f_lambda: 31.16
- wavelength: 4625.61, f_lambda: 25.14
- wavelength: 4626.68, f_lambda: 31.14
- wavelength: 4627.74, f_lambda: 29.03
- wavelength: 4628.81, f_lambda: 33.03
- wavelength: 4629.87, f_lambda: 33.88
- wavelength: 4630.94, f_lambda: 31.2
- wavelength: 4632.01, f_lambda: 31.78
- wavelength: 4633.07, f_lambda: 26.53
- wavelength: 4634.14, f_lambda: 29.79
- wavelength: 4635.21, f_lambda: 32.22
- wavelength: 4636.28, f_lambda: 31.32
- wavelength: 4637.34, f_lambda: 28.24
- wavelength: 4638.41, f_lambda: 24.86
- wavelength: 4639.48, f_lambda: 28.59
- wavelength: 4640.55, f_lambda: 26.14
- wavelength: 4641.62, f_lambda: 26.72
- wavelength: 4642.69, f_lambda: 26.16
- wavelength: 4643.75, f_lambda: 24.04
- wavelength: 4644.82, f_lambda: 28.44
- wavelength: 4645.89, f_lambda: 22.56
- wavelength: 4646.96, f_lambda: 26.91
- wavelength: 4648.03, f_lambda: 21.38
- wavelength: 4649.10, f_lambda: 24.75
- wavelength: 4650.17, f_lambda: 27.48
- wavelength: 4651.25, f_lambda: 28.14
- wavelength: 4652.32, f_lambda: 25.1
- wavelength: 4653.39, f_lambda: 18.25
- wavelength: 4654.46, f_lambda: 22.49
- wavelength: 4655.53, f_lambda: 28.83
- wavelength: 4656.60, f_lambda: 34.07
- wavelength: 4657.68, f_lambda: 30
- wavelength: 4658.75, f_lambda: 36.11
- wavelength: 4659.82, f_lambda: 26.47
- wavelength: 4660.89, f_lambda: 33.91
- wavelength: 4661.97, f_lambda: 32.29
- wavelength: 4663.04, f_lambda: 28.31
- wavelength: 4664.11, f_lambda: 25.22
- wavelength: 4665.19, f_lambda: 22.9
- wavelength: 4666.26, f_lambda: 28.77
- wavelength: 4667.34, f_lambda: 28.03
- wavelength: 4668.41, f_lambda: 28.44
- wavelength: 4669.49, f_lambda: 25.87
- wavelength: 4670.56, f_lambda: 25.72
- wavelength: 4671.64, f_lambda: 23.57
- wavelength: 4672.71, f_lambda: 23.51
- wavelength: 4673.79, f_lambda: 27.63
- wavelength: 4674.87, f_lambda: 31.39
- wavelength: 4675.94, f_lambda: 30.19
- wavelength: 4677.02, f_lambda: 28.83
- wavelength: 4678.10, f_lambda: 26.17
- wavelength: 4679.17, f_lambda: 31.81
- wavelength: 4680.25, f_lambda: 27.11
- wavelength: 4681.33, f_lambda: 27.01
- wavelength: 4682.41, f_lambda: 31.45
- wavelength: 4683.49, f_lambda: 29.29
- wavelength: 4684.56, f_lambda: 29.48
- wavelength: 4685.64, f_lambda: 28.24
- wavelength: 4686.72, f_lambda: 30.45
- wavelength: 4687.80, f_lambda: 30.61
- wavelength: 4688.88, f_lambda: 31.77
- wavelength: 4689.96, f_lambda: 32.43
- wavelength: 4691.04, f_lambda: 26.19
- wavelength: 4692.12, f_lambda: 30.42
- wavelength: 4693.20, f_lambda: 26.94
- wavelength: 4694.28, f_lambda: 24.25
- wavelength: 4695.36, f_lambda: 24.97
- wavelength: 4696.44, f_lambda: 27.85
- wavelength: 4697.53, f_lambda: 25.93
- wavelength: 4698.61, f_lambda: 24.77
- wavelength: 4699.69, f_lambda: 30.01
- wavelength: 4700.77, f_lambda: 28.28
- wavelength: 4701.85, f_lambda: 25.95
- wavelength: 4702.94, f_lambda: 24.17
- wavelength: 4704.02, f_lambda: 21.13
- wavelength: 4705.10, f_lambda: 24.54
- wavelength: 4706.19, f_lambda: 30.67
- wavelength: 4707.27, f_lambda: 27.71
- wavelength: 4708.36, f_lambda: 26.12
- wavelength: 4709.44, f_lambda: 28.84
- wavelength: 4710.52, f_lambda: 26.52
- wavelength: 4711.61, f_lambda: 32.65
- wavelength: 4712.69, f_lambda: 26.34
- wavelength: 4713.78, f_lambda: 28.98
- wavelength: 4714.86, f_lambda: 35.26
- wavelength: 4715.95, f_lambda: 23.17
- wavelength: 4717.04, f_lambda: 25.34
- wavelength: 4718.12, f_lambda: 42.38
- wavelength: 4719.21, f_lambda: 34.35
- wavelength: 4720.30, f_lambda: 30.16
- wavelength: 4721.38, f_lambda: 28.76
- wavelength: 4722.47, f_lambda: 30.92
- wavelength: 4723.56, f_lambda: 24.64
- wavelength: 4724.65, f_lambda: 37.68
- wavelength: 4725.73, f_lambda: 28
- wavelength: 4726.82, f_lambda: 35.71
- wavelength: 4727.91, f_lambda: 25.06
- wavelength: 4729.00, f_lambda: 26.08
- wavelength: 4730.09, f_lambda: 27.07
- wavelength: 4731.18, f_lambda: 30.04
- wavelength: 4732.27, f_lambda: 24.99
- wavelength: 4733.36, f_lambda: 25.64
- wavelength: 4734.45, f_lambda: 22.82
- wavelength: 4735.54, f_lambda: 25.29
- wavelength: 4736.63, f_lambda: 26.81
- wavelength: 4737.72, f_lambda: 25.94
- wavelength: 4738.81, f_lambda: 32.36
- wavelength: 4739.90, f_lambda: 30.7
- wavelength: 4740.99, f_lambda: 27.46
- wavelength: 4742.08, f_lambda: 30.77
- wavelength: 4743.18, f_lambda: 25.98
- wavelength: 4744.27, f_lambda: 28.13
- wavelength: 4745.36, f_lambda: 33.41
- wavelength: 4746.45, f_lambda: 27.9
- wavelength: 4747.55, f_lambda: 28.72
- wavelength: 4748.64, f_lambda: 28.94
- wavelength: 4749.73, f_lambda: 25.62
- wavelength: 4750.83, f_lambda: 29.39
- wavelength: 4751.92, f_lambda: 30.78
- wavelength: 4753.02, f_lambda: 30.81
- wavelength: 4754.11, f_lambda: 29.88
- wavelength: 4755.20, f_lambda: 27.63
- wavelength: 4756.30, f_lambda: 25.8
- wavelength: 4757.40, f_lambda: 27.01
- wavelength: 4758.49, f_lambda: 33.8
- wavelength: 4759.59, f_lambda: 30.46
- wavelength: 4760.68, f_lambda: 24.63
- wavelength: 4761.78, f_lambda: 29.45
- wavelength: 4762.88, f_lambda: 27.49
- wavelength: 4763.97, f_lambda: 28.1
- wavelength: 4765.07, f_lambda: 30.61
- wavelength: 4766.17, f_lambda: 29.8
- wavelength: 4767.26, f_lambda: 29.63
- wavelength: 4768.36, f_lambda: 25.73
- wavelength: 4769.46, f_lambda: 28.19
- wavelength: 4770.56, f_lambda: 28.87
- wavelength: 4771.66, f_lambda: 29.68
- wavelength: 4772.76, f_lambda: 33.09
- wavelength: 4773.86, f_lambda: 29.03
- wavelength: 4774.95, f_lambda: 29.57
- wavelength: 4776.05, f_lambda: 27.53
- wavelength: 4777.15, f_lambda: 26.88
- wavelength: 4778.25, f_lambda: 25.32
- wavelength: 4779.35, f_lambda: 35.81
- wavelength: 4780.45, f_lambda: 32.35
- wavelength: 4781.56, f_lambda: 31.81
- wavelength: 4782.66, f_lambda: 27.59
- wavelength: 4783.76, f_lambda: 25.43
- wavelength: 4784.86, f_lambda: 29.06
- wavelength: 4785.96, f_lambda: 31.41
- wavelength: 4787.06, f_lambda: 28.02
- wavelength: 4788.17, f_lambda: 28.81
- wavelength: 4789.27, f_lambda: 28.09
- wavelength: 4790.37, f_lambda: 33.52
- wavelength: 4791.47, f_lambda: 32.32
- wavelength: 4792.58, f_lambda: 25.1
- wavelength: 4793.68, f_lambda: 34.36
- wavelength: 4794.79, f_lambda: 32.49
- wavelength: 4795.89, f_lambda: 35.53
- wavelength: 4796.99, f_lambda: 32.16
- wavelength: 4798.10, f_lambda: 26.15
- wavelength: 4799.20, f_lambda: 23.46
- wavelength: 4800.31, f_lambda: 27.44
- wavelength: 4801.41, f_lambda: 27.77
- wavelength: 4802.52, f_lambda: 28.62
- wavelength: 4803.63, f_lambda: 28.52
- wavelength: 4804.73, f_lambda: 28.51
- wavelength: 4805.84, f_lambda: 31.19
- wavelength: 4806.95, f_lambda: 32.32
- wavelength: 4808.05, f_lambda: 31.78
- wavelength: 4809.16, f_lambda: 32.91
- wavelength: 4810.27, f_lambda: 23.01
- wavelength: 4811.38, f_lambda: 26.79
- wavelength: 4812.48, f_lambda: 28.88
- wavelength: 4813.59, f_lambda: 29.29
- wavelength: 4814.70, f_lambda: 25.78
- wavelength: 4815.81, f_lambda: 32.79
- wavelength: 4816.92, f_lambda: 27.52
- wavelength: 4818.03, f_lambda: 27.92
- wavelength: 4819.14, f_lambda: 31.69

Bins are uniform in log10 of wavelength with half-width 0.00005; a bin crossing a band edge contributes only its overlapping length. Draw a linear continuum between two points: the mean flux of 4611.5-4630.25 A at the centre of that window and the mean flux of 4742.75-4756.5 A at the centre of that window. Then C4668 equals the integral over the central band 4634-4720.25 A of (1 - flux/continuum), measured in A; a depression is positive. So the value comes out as 4.7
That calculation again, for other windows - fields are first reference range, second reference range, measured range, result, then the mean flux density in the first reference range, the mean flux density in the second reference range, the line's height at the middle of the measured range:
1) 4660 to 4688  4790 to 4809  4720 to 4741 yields 0.6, 28.3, 30.1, 29.1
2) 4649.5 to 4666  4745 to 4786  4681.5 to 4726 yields -0.4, 28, 29.1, 28.4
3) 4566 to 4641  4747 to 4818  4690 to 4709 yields 1.6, 29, 29.2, 29.1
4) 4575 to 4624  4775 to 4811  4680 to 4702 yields 0.7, 28.9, 29.5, 29.2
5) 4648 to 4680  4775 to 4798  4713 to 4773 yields 0.4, 27.6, 30.1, 29.2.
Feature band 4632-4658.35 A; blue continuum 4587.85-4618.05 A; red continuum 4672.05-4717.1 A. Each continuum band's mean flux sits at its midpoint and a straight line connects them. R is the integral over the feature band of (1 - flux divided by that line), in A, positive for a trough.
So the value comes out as 1.2 A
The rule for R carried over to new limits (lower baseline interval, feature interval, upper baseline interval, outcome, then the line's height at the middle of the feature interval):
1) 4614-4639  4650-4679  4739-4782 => 1.9 A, 29.7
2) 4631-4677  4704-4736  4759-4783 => -0.3 A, 28.5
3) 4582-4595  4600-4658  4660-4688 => -1.2 A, 28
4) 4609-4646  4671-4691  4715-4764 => 0.1 A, 29.1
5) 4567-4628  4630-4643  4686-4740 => -0.1 A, 28.6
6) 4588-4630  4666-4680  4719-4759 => 0.6 A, 28.9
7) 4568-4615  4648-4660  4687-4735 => 0.5 A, 28.4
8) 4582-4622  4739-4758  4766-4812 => 0.3 A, 29.3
